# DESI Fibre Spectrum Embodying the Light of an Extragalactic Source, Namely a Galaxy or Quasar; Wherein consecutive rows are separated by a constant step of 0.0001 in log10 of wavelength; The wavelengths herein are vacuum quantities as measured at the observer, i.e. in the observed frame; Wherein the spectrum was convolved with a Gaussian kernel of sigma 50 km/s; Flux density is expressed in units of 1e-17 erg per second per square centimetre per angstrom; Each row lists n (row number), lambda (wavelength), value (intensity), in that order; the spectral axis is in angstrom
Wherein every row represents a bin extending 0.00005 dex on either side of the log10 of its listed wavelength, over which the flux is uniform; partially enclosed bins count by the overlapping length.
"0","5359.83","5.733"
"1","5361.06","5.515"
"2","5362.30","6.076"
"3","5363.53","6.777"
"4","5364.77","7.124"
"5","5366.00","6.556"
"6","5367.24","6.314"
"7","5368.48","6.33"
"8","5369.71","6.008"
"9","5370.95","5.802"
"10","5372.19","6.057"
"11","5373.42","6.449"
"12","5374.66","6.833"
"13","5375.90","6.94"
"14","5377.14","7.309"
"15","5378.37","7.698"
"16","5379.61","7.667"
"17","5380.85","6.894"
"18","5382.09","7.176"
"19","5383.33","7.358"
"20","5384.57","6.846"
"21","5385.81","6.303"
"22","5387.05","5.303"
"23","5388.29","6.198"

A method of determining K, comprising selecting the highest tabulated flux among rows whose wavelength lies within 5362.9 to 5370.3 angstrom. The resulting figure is 7.124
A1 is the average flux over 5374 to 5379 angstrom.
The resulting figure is 7.19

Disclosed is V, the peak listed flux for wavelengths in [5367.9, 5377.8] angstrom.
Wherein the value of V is 7.309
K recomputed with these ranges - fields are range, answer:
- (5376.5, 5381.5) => 7.698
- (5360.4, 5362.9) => 6.076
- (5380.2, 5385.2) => 7.358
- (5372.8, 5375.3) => 6.833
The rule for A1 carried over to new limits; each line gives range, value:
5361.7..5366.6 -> 6.64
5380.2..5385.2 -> 7.07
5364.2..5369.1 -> 6.58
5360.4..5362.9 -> 5.79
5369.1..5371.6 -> 5.89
